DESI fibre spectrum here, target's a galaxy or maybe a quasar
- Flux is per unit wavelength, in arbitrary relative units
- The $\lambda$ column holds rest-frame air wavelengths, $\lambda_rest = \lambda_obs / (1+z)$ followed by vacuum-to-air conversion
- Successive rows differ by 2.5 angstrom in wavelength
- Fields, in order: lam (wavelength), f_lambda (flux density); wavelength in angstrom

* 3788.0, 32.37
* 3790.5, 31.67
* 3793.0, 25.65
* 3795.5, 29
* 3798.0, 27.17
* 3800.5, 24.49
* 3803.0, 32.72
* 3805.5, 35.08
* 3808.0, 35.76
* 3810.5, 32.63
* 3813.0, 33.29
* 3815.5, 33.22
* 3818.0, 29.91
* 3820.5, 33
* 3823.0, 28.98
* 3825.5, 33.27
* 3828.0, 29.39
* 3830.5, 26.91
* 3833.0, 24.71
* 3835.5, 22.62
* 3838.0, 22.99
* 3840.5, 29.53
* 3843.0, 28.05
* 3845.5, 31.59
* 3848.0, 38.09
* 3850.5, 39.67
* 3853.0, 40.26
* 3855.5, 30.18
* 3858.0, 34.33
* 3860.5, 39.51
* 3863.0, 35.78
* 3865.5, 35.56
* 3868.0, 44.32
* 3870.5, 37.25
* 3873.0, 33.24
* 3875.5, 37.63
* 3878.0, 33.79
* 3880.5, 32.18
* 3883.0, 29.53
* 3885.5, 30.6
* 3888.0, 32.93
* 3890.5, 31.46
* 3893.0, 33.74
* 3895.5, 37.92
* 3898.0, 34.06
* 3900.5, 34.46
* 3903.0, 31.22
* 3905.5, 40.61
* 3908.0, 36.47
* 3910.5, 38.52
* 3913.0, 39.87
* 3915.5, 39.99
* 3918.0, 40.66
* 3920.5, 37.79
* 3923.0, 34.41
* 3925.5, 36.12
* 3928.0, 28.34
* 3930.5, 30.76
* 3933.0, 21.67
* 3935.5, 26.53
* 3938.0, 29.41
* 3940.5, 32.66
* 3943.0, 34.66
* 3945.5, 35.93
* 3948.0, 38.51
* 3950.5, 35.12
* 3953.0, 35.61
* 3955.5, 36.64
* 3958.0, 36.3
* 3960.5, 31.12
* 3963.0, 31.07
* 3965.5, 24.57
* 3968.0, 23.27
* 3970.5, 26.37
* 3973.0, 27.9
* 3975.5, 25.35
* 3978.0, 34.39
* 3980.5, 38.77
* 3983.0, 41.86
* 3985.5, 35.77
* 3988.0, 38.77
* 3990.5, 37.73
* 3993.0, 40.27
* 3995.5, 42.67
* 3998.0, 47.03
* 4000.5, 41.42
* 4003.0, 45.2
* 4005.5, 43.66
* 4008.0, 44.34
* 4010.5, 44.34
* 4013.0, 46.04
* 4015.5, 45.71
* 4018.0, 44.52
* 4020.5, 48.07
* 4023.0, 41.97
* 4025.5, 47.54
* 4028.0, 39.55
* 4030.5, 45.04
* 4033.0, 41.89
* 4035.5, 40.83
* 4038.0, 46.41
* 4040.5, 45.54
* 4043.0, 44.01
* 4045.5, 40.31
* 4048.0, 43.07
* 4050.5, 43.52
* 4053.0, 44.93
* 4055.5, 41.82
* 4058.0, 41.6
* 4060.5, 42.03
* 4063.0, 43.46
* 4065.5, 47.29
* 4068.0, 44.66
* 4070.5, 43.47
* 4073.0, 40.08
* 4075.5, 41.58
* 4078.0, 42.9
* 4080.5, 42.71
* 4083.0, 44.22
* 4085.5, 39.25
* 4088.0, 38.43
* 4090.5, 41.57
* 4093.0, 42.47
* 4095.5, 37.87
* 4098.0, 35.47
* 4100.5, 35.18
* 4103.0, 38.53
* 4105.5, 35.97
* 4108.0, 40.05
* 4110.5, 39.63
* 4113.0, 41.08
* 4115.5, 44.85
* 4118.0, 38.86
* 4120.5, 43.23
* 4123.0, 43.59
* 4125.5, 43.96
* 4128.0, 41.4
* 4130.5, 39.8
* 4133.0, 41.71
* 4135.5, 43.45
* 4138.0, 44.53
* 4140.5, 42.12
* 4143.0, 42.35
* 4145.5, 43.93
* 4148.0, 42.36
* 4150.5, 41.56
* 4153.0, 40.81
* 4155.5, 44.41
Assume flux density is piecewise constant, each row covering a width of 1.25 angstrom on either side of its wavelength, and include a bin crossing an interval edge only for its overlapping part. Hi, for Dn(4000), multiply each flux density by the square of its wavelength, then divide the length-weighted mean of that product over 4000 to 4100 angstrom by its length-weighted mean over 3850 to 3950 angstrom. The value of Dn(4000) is 1.3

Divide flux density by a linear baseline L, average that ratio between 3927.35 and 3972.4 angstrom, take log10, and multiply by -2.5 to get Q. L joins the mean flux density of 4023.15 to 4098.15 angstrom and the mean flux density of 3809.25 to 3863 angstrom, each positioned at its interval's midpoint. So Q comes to 0.20 mag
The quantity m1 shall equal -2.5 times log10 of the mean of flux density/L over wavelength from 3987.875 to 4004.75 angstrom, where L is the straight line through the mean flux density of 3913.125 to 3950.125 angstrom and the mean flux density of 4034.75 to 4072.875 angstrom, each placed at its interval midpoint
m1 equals -0.09 mag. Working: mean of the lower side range 33.6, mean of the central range 42.1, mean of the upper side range 43.5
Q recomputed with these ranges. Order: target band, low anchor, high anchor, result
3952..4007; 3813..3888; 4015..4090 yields 0.11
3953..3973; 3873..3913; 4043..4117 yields 0.22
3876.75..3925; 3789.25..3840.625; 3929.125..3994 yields -0.13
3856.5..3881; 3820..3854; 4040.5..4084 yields -0.13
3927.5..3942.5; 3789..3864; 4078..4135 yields 0.22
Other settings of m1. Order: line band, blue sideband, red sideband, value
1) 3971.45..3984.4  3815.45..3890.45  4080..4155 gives 0.096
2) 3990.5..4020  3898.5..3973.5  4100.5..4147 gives -0.207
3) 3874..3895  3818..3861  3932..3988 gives -0.046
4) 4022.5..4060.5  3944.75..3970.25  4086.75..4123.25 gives -0.180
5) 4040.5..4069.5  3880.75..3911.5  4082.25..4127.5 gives -0.123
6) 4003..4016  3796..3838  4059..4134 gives -0.188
